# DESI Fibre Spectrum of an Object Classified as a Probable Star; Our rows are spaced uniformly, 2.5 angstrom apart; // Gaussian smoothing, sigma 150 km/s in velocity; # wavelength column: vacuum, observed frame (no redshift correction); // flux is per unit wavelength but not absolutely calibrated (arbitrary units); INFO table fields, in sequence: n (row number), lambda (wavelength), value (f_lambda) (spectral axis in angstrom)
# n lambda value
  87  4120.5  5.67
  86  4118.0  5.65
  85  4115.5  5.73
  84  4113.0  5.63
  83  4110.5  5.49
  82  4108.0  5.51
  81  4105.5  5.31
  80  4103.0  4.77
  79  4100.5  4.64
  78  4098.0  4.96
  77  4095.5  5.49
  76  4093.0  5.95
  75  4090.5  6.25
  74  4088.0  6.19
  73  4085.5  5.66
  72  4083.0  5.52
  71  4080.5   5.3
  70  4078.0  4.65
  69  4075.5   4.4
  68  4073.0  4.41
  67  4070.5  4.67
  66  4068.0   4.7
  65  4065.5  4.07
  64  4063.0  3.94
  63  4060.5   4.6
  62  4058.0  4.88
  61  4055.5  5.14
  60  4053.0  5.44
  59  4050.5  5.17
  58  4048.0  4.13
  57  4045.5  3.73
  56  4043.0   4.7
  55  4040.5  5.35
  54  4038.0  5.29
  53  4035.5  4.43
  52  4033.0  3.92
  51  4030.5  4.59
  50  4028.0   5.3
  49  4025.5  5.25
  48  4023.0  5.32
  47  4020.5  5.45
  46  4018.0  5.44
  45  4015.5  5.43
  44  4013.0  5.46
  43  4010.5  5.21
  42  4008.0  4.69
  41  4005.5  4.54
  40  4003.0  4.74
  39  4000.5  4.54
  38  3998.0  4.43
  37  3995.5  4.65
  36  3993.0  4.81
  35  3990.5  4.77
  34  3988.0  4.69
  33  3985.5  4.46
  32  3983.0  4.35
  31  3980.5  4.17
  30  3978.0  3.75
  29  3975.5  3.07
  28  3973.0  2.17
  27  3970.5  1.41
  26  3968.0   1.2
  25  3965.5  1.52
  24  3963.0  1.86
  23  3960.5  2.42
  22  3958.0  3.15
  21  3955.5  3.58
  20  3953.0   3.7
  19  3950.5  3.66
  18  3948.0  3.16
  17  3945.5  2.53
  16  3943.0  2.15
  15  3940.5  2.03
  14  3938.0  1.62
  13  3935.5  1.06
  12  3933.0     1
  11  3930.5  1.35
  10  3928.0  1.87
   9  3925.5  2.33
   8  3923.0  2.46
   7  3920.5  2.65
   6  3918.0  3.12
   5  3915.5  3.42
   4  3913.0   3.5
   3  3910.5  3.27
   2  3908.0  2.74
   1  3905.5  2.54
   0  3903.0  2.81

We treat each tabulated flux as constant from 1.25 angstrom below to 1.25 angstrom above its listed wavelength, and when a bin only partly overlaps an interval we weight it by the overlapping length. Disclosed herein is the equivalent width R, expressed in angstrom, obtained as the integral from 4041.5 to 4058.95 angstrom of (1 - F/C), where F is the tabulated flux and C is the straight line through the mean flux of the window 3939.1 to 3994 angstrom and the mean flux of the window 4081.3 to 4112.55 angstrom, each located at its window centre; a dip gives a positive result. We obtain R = -0.4 angstrom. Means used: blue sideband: 3.11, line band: 4.75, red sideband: 5.48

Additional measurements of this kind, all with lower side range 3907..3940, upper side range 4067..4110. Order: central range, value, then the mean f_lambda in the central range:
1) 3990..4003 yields -3.8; 4.64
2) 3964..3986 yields 2.9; 2.83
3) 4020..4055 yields -4.5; 4.86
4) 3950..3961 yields -1.8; 3.34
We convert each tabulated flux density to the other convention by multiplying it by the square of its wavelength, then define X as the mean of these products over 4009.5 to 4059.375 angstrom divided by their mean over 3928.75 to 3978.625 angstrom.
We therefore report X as 2.3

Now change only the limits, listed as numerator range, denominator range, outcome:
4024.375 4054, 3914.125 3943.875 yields 2.41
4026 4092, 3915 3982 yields 2.10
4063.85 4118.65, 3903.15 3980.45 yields 2.24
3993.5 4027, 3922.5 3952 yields 2.47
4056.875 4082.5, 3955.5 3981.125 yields 1.94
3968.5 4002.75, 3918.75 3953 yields 1.81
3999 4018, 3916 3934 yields 2.38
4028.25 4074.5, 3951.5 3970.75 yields 2.00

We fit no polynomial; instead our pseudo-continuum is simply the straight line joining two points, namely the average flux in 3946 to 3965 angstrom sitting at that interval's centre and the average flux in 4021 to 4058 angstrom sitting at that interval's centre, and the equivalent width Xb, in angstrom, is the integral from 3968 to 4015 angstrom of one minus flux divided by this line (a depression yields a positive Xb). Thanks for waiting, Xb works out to -3.9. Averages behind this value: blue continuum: 2.99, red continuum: 4.85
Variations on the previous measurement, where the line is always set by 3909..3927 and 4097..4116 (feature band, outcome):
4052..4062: -0.74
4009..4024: -4.45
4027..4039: -0.93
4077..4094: -2.27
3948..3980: 7.42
